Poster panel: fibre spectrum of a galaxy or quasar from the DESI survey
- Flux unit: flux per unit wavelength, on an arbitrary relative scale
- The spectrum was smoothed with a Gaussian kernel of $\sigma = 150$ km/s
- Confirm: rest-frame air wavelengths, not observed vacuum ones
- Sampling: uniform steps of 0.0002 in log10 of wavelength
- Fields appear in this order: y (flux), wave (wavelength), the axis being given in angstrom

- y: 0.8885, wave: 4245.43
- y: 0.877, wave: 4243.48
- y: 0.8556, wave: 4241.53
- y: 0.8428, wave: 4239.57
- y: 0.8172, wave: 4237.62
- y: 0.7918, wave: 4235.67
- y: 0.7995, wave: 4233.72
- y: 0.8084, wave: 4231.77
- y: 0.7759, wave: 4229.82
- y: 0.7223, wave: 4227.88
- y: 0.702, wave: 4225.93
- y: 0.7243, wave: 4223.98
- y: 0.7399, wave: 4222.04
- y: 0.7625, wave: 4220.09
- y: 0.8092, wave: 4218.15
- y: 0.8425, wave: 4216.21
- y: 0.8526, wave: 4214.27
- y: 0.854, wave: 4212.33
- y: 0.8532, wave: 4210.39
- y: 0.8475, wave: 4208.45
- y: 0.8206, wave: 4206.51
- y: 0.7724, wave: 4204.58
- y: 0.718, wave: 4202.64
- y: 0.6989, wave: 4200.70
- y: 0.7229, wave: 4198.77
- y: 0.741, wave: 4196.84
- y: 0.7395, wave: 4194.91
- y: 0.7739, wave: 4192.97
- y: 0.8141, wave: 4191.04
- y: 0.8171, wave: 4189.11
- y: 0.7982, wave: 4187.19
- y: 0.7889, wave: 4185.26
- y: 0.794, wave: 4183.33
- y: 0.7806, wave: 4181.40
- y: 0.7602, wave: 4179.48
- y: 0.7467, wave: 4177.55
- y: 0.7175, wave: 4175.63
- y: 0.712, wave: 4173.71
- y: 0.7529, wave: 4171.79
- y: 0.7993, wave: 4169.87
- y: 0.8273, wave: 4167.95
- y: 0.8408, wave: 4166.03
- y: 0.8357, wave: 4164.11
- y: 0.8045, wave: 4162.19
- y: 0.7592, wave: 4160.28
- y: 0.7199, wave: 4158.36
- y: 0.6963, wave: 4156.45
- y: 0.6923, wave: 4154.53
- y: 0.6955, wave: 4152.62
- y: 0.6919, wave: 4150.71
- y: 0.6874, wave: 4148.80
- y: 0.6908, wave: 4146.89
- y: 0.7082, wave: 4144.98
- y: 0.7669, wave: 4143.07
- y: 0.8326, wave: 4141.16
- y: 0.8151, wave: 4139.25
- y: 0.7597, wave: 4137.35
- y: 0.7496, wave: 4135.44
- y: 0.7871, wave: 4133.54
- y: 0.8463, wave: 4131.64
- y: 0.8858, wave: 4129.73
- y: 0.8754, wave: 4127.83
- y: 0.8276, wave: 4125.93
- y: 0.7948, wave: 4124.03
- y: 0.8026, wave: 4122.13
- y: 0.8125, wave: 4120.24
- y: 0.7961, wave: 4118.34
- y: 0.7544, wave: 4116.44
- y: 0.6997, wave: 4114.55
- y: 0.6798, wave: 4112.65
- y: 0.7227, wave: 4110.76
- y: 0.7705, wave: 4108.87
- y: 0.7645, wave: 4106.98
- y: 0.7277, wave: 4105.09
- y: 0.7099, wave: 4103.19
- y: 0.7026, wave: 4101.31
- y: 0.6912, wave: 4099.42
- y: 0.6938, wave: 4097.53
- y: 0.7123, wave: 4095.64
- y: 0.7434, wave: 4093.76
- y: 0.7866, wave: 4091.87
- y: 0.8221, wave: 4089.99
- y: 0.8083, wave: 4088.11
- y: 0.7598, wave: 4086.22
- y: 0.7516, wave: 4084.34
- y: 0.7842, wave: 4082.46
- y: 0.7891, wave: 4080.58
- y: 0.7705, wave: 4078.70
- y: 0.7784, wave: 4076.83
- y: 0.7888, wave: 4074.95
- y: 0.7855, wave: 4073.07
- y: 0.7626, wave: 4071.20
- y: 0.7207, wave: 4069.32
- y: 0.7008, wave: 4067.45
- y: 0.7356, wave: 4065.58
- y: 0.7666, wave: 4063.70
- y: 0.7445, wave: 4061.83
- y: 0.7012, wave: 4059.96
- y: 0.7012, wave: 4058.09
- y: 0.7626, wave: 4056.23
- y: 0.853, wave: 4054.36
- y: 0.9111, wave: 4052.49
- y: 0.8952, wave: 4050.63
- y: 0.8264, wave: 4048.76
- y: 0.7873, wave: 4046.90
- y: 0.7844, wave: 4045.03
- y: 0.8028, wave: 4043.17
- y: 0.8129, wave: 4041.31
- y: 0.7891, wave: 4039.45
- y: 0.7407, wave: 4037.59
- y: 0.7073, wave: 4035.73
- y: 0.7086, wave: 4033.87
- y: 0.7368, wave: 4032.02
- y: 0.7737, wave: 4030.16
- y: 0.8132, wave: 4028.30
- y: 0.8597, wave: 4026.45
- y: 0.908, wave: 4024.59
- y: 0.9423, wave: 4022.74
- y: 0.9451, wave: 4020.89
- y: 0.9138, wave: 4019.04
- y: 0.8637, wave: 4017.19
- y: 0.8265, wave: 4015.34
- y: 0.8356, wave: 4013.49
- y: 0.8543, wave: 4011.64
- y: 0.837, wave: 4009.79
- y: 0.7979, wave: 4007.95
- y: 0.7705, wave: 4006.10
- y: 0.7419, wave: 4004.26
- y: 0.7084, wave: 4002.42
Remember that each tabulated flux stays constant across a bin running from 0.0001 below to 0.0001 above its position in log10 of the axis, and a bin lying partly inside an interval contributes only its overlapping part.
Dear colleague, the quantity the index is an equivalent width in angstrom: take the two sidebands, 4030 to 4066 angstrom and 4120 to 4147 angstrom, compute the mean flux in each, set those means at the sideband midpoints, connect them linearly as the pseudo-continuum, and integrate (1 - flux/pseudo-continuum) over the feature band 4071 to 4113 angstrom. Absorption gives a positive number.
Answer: 1.90 angstrom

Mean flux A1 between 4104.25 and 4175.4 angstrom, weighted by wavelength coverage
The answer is 0.767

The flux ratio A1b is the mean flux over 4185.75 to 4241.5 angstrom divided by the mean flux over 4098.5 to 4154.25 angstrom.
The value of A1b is 1.03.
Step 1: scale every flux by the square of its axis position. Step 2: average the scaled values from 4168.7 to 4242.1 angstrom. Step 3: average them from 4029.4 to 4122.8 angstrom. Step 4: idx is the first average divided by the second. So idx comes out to 1.1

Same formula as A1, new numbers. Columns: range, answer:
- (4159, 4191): 0.784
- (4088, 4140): 0.769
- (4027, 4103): 0.768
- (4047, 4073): 0.776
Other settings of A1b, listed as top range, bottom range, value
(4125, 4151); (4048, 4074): 1.01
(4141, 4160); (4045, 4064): 0.90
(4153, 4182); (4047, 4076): 0.98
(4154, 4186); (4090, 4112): 1.05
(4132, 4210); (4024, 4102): 0.99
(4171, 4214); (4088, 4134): 1.01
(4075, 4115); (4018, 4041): 0.91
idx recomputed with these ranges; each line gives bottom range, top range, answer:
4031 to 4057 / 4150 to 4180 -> 1.01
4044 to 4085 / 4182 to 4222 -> 1.09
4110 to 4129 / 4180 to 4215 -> 1.05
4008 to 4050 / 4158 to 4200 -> 1.02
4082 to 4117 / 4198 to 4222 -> 1.13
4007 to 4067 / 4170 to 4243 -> 1.05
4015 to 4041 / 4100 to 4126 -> 0.95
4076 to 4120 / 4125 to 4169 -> 1.06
